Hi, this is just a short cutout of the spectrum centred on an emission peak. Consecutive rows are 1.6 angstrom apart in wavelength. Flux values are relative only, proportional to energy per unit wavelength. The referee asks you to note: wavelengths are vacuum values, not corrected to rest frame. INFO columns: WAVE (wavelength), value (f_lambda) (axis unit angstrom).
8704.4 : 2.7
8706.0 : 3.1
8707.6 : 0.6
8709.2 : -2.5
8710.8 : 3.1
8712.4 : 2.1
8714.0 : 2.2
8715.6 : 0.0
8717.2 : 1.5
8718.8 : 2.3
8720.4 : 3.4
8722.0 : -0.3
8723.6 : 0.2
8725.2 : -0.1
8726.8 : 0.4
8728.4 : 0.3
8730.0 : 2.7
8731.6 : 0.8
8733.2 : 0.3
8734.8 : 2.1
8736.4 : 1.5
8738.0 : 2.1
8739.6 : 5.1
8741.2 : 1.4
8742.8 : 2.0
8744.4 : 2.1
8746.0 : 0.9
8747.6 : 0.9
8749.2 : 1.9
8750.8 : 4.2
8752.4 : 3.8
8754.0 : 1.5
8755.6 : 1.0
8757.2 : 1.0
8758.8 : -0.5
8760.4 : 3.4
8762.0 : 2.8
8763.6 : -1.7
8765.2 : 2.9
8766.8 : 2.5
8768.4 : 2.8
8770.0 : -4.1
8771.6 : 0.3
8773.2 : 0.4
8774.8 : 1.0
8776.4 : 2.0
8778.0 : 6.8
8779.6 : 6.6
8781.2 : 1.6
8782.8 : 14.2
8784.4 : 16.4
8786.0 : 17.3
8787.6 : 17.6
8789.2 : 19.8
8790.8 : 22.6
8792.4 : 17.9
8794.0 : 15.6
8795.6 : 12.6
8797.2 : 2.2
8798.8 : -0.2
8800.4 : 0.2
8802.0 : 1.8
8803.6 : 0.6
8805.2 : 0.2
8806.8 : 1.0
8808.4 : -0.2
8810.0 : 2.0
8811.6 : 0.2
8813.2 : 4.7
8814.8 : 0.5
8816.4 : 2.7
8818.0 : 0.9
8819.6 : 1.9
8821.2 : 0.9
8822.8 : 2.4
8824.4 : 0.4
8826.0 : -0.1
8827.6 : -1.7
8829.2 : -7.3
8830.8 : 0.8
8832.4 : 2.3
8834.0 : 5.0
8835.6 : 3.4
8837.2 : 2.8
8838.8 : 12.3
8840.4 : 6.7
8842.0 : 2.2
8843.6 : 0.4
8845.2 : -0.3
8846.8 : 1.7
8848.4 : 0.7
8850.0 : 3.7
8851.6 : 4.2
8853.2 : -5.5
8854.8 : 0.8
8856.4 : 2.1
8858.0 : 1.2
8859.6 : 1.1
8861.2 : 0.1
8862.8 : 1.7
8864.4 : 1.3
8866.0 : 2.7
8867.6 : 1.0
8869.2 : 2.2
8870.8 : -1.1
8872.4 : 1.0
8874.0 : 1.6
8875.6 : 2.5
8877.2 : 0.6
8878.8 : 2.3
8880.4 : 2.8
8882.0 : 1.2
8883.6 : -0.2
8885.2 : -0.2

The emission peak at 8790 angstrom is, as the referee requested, [O II]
